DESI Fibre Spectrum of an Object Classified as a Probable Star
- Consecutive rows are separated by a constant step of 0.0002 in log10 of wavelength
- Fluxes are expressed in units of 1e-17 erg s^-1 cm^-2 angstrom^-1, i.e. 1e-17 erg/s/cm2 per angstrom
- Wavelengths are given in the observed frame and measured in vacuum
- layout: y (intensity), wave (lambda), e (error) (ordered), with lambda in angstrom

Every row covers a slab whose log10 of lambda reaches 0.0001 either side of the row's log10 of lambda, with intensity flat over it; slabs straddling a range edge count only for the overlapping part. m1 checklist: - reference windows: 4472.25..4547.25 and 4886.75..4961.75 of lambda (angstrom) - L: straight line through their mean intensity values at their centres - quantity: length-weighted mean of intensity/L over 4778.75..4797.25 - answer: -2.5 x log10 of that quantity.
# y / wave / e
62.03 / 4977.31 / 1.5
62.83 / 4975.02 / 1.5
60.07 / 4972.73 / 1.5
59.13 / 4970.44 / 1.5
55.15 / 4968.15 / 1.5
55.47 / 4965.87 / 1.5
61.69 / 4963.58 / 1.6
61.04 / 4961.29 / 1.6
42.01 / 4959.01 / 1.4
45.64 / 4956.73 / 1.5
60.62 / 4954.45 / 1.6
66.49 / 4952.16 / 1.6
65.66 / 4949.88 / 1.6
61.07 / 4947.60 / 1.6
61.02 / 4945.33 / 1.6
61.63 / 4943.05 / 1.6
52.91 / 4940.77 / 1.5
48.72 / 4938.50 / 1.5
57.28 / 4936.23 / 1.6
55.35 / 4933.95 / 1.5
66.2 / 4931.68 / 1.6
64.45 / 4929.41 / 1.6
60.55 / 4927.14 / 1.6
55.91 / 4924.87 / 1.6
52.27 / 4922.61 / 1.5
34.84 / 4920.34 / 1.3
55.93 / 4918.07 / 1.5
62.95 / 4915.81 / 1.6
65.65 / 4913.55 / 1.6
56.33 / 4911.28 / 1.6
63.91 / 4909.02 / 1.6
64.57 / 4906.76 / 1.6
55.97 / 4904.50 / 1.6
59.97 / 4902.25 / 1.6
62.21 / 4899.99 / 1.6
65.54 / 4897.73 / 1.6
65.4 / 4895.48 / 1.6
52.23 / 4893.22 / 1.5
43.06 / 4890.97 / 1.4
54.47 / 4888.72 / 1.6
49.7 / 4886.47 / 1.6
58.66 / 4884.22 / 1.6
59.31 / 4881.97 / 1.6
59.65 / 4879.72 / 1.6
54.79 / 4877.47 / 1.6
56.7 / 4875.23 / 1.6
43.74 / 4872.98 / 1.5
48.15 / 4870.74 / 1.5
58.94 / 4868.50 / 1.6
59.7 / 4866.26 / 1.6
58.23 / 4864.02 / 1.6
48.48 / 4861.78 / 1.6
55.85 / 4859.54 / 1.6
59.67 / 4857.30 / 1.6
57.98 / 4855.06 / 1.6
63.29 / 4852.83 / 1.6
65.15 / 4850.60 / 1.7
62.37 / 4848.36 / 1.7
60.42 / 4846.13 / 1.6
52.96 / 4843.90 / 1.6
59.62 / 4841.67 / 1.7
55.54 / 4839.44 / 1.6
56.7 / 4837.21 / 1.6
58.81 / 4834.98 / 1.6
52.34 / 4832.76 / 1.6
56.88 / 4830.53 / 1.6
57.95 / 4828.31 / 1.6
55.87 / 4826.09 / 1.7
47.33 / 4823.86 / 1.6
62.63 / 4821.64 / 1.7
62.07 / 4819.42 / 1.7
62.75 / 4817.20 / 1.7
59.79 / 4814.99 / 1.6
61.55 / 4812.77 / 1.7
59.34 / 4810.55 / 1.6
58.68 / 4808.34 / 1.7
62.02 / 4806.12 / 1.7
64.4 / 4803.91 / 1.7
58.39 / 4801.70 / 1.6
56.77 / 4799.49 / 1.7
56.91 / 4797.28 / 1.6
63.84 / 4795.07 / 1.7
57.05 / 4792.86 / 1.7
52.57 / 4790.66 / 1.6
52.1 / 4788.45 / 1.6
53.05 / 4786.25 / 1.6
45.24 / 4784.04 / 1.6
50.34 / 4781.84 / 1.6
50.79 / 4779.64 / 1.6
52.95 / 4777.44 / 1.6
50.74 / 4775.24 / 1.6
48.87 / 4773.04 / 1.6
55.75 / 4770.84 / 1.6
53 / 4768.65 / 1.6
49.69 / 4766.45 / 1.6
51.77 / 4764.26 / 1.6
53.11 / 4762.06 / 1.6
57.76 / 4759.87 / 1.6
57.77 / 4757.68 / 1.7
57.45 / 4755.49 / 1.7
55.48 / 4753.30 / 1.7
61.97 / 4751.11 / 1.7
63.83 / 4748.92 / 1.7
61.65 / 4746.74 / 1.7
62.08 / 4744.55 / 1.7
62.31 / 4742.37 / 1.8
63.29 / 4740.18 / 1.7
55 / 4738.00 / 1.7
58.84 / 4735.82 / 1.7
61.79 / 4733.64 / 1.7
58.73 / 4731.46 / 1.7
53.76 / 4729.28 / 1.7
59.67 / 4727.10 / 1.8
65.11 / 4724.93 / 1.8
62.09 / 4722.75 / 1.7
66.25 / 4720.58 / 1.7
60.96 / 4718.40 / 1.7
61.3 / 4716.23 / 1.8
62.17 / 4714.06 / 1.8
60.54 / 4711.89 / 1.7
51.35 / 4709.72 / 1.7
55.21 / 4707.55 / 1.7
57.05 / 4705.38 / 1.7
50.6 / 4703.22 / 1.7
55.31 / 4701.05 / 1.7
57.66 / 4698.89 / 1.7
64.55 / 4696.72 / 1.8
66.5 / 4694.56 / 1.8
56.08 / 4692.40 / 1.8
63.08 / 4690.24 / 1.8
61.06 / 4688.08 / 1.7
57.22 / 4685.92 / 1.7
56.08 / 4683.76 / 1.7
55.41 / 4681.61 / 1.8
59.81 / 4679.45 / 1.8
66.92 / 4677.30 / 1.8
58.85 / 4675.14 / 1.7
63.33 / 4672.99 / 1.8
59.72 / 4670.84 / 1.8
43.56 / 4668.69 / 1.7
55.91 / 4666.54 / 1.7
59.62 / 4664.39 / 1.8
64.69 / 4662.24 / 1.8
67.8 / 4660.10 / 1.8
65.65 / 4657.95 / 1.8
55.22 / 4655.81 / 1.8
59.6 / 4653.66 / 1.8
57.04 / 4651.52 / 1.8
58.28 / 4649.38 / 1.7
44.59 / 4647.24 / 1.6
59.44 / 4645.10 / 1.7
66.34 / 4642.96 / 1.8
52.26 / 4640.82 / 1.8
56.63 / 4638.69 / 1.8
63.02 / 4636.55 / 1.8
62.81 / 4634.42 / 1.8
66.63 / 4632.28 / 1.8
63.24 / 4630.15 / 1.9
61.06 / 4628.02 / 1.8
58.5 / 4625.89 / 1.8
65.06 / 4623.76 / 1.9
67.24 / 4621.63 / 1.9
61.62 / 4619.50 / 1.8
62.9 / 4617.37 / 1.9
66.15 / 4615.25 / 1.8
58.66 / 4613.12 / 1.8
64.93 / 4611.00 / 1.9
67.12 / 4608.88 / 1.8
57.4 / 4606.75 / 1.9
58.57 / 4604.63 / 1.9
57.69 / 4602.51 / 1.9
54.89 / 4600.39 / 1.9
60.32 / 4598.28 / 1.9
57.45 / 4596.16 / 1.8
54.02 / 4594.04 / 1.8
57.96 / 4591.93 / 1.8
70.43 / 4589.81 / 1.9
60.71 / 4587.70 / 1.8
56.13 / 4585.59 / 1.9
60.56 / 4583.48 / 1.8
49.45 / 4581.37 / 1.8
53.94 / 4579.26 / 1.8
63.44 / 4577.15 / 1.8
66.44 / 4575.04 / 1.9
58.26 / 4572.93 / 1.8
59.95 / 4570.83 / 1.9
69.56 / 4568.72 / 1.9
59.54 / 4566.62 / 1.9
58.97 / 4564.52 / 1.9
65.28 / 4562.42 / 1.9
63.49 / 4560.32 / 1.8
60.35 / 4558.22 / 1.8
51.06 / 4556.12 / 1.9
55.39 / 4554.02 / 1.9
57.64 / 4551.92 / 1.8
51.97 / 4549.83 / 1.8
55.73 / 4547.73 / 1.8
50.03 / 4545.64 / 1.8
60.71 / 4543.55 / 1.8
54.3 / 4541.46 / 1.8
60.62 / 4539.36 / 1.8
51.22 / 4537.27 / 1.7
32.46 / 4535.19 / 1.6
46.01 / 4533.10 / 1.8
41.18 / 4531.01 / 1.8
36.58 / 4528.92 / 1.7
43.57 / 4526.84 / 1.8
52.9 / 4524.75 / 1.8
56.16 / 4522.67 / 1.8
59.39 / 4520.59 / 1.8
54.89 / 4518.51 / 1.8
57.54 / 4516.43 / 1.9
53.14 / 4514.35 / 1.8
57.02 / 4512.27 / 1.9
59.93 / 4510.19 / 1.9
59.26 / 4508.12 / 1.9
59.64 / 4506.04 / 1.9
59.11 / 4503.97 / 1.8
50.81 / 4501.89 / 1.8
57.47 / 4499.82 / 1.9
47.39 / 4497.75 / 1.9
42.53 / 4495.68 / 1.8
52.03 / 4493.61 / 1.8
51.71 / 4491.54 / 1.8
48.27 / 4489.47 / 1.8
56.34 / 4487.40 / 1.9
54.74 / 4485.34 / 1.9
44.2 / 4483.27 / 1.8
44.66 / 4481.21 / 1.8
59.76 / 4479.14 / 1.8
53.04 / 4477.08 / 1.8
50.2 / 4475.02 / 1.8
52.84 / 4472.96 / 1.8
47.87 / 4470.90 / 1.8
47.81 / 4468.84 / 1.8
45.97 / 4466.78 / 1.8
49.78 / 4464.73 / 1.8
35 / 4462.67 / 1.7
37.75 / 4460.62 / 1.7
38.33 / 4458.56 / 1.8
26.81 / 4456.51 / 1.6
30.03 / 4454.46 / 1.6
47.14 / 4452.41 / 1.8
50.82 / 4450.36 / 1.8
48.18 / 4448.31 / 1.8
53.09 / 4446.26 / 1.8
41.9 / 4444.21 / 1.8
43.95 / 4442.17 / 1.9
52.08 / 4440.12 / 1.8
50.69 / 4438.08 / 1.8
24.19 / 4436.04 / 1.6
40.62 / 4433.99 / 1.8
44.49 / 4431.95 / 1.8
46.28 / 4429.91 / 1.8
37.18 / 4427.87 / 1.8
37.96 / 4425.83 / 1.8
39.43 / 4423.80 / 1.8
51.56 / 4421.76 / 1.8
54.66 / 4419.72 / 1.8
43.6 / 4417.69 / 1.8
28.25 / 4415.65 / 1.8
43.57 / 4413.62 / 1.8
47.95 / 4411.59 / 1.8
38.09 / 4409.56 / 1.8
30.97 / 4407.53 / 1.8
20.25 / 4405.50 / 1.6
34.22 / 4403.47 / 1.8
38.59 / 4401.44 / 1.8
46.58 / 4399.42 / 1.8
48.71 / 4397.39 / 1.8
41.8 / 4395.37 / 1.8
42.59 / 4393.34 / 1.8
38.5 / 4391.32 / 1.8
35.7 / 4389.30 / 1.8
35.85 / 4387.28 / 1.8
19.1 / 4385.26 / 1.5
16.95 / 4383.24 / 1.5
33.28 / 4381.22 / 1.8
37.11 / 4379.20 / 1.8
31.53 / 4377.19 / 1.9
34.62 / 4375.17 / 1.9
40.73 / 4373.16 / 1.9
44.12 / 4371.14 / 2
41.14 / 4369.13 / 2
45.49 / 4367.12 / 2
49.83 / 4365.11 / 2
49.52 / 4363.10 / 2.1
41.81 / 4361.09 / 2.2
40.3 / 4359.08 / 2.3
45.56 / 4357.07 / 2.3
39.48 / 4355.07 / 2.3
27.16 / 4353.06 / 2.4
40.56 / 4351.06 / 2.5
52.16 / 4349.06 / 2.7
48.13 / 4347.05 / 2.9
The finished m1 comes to 0.047 mag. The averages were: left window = 52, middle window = 53.4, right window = 57.5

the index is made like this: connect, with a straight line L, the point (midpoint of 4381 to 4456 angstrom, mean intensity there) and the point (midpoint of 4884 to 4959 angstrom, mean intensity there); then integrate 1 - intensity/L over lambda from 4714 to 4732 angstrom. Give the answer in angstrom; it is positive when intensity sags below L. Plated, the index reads -3.7 angstrom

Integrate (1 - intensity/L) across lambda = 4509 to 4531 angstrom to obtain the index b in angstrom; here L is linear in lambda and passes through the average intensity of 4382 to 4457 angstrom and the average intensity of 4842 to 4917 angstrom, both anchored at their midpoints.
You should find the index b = -4.44 angstrom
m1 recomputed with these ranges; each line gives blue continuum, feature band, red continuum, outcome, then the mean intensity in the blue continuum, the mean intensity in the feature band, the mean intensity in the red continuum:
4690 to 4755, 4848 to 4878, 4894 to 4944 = 0.044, 59.7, 56.5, 58.5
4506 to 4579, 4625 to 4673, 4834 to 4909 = -0.060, 55.5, 59.3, 57.3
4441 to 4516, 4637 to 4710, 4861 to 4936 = -0.114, 48.9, 58.4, 56.8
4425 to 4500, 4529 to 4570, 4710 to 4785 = -0.112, 45.7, 54.6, 57.4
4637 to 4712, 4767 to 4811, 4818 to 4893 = 0.039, 58.4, 55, 56.2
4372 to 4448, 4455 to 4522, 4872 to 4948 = -0.195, 39.2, 50.4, 57.1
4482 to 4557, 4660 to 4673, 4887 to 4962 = -0.079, 52.3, 58.3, 57.6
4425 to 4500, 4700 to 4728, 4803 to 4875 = -0.102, 45.7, 59.1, 57.7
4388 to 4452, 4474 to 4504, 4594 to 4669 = -0.075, 41.9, 51.2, 60.1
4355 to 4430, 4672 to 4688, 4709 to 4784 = -0.109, 39.2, 59.7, 57.4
